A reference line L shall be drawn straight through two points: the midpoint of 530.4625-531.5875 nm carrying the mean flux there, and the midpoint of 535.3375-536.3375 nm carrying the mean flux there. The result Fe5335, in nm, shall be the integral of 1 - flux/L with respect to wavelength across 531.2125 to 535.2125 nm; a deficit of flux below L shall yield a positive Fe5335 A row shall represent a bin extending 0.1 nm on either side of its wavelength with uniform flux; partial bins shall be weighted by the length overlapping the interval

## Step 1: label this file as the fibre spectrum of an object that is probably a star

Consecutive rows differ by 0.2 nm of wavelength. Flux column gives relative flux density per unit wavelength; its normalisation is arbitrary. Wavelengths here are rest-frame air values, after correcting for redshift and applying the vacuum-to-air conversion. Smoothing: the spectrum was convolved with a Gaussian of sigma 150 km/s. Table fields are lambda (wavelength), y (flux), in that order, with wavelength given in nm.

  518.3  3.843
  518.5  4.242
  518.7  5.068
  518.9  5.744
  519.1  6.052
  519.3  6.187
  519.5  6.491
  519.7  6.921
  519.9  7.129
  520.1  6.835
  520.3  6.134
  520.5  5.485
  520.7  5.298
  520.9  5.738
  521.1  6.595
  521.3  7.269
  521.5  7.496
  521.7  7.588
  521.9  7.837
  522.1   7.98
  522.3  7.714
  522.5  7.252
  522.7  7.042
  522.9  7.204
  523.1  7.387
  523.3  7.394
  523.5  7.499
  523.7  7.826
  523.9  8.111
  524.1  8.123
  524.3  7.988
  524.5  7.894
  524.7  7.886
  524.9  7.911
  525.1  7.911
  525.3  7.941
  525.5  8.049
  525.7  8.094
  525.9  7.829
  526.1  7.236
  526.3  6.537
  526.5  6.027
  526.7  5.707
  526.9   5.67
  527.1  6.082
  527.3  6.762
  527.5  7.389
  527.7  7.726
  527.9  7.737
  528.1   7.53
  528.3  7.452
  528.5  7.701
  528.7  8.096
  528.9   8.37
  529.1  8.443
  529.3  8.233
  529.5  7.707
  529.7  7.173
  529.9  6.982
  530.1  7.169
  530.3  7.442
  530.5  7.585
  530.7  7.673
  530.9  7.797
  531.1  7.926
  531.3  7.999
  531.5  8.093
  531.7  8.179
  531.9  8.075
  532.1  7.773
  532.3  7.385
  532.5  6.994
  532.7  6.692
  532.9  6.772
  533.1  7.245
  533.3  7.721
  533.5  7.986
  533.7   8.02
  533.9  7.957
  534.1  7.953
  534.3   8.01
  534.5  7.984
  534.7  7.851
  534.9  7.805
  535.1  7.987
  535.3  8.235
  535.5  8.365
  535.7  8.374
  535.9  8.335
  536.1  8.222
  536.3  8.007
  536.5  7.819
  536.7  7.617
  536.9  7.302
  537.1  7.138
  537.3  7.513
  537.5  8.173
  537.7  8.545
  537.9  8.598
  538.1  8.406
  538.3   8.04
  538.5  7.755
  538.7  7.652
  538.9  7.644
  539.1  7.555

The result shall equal 0.160 nm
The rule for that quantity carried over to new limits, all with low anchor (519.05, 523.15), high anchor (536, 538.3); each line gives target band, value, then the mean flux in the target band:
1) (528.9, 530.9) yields -0.05 nm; 7.65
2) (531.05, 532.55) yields -0.05 nm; 7.83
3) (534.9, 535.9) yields -0.05 nm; 8.21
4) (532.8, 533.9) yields 0.01 nm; 7.59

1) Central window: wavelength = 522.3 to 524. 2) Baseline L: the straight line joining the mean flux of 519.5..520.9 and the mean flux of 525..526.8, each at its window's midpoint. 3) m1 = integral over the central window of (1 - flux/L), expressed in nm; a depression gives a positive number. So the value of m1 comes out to -0.17 nm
